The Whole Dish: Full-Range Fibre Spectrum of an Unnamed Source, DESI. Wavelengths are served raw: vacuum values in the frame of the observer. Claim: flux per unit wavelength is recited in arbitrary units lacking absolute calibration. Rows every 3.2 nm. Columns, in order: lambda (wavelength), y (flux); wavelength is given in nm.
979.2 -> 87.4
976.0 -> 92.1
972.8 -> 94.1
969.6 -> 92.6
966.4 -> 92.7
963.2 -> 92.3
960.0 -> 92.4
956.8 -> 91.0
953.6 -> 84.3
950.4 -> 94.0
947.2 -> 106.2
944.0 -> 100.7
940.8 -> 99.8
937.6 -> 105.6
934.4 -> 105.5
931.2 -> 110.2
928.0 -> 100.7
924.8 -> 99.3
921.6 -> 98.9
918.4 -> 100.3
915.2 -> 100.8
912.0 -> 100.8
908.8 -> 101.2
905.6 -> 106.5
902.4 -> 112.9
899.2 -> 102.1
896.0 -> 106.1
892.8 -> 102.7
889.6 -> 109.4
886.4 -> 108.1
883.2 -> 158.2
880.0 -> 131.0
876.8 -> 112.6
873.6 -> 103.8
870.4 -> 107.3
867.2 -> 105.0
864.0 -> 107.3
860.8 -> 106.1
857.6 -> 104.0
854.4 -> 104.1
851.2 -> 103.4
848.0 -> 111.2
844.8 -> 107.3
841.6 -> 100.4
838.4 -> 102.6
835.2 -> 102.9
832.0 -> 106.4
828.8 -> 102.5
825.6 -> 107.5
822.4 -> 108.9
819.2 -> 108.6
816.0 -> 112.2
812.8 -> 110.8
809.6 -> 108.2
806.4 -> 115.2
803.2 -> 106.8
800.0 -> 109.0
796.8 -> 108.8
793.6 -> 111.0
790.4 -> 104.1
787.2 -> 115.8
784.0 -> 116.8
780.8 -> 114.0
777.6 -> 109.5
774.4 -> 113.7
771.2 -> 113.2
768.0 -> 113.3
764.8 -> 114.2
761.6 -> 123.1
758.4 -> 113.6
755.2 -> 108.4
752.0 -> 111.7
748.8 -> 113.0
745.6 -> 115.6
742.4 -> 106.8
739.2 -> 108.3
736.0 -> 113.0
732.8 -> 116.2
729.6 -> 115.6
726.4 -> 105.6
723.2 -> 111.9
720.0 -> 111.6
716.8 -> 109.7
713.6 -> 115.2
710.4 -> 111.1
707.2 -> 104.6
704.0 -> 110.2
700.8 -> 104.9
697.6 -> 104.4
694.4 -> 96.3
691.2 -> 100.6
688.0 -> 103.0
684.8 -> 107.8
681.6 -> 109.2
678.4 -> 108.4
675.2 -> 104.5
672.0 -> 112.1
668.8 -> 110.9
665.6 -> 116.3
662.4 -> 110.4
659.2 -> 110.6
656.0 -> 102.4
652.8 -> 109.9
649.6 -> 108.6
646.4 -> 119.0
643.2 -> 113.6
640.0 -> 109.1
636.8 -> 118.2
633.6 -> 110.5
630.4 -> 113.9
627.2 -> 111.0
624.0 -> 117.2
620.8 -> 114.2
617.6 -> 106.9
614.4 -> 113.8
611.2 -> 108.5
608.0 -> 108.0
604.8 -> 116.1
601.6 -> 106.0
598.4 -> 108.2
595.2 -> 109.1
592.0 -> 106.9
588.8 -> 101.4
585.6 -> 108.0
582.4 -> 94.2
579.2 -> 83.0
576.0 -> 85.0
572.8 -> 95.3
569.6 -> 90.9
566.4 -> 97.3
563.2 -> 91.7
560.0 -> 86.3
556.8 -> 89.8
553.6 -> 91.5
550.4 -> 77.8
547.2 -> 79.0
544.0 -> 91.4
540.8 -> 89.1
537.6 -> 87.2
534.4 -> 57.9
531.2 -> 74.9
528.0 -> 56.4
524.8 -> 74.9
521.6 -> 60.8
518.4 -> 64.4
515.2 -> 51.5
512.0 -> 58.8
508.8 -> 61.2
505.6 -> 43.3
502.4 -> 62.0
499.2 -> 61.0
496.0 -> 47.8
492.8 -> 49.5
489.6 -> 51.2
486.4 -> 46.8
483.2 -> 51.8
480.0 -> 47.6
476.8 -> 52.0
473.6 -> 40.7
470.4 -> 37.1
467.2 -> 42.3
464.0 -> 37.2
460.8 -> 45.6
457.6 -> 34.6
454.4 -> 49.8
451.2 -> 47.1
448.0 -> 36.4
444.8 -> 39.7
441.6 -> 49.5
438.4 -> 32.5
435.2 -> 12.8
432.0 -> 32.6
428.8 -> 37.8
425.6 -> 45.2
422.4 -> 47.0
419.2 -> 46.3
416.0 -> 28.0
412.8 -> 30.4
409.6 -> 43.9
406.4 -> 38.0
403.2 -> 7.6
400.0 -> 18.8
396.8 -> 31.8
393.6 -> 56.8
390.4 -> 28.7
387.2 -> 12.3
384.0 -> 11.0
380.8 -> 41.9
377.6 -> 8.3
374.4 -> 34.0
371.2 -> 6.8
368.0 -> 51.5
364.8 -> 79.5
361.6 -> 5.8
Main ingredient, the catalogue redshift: 0.34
